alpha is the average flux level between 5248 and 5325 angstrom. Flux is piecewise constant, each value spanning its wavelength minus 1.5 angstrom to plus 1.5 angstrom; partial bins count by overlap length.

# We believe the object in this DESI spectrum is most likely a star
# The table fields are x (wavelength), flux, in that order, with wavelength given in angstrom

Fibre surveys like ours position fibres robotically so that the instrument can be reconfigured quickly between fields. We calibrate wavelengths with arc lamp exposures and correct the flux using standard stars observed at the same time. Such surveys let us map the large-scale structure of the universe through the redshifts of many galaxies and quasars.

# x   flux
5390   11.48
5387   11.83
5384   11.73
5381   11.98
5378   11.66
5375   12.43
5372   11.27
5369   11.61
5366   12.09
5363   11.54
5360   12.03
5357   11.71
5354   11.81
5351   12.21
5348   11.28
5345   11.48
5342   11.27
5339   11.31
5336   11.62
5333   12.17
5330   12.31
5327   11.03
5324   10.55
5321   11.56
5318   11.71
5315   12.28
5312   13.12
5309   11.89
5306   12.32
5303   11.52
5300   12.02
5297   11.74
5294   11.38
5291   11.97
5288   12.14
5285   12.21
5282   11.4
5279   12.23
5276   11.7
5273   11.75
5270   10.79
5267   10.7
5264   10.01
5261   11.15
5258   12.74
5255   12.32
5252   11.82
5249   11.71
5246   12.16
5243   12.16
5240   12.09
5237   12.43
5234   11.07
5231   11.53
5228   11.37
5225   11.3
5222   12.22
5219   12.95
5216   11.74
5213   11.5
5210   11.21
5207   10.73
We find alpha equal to 11.7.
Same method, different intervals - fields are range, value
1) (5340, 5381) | 11.7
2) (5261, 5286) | 11.3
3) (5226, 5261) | 11.9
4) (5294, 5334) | 11.8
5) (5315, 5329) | 11.4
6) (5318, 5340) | 11.5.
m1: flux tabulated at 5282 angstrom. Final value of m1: 11.4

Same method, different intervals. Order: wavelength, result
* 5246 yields 12.16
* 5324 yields 10.55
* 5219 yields 12.95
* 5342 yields 11.27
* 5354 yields 11.81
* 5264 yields 10.01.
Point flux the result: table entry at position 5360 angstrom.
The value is 12.03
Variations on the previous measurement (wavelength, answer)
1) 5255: 12.32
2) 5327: 11.03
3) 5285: 12.21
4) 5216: 11.74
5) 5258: 12.74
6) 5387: 11.83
